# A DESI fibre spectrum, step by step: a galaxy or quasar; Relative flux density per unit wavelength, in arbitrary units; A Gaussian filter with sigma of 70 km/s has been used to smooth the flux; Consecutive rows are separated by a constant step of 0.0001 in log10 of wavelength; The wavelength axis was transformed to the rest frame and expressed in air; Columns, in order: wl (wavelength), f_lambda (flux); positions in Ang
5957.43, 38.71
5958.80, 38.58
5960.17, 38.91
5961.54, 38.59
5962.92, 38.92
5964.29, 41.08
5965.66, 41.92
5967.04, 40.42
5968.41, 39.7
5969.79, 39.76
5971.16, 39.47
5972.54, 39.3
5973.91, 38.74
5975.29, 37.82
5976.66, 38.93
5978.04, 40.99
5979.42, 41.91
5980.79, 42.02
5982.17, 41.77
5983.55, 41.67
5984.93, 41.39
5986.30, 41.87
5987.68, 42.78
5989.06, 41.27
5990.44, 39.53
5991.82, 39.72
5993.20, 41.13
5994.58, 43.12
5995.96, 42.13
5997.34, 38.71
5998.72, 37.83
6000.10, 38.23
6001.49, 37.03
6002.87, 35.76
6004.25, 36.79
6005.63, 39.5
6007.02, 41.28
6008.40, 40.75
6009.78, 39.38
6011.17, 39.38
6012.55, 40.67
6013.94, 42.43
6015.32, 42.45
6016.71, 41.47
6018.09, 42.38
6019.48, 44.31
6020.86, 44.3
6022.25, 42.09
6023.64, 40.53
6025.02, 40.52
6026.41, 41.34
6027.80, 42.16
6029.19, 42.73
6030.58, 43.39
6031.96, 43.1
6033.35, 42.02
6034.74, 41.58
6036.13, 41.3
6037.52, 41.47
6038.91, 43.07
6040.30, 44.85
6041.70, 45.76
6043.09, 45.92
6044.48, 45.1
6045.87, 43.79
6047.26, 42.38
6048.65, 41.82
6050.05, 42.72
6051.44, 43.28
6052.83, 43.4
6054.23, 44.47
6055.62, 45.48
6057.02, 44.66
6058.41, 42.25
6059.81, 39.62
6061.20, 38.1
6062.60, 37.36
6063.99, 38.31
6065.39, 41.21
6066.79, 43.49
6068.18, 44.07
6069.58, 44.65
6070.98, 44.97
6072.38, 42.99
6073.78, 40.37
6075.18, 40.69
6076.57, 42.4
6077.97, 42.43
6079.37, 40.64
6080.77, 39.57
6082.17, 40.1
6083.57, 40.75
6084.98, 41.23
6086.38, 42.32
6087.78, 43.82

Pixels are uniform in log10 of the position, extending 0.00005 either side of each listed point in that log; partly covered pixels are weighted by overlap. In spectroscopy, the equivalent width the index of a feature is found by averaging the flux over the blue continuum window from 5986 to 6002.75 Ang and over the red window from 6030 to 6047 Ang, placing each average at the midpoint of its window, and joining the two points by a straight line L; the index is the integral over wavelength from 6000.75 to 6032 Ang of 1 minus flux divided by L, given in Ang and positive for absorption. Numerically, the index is 0.58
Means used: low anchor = 40.1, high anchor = 43.4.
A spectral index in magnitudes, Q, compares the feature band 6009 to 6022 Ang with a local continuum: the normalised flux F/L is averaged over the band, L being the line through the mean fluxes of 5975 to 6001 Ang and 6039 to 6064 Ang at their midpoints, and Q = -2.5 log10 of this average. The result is -0.01 mag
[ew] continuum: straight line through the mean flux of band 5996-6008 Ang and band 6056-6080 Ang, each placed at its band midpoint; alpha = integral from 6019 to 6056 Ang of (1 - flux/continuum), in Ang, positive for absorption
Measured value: -2.6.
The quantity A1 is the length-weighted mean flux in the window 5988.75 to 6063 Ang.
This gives 41.6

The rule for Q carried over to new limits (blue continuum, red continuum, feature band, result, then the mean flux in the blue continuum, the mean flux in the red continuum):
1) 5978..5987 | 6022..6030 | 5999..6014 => 0.07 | 41.7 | 41.5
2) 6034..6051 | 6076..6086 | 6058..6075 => 0.01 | 43.3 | 41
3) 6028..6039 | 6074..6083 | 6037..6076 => -0.03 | 42.3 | 41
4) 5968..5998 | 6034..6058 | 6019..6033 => 0.01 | 40.6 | 43.6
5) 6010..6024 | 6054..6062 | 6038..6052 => -0.04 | 41.9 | 42.2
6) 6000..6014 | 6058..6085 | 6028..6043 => -0.08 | 39.1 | 41.2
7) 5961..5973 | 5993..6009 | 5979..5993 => -0.05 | 39.9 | 39.3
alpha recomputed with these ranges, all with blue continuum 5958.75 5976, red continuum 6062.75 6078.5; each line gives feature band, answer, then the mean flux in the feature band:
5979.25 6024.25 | -0.4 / 40.8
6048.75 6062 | -0.3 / 42.6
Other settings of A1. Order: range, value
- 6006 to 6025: 41.6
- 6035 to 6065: 42.6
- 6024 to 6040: 42.1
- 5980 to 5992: 41.4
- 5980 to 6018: 40.4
